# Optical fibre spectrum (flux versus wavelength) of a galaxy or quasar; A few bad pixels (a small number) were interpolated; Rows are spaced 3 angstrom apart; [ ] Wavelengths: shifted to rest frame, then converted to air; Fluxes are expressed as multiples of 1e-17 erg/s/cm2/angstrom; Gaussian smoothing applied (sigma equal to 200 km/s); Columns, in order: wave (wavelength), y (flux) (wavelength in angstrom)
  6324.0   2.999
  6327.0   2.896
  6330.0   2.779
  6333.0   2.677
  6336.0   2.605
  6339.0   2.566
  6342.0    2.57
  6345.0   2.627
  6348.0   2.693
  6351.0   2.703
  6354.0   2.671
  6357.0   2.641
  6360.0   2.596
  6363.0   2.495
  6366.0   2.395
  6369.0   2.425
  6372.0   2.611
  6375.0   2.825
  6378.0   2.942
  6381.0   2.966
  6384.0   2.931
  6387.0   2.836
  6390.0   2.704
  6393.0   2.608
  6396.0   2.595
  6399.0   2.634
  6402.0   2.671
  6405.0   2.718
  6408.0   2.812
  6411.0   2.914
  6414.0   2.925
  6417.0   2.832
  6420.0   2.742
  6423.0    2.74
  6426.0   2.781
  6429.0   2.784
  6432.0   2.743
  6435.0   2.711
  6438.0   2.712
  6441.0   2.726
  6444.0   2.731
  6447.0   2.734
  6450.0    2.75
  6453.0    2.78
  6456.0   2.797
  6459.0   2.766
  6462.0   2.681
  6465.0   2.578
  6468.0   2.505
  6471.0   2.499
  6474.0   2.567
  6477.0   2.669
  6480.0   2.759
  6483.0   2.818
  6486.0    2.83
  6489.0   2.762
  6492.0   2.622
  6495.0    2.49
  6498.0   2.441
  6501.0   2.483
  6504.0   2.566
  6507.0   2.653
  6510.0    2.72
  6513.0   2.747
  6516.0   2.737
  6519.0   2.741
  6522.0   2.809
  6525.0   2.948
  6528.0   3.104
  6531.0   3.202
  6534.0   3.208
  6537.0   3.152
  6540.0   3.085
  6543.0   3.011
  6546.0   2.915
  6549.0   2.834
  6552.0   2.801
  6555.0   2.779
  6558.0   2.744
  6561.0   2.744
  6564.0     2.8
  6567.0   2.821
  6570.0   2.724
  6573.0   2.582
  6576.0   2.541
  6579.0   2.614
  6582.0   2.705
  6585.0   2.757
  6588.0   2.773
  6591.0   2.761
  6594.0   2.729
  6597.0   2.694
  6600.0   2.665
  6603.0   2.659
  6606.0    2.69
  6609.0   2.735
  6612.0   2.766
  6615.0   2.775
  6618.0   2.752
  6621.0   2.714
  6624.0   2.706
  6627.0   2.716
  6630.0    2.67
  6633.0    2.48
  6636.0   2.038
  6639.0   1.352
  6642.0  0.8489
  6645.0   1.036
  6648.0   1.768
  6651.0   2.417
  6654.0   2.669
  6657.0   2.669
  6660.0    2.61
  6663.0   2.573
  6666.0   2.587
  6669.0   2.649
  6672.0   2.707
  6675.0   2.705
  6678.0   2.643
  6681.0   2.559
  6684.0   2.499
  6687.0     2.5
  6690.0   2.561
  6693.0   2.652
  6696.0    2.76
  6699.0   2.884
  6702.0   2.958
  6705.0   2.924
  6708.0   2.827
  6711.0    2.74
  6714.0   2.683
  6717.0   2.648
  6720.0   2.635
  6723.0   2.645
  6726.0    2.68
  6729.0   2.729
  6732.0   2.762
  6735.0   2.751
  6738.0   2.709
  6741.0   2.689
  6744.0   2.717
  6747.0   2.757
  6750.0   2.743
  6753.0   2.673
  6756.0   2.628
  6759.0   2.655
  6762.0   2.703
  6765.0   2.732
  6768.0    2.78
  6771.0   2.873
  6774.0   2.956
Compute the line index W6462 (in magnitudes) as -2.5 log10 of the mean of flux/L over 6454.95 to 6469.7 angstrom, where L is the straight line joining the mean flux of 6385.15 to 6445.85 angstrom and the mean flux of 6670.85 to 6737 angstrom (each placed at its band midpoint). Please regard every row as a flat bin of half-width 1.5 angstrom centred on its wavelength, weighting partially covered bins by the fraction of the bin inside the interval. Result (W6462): 0.03 mag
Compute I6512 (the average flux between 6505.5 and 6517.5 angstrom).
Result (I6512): 2.71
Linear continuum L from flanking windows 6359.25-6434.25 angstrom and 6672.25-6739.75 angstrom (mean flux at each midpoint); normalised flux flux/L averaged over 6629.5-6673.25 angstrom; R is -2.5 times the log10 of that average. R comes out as 0.23 mag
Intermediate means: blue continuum 2.73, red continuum 2.7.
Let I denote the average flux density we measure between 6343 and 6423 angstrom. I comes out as 2.71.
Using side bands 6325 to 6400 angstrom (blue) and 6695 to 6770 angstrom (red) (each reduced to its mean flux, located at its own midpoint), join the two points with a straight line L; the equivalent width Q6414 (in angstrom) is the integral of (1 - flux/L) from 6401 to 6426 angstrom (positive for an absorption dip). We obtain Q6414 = -1.0 angstrom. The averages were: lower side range 2.68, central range 2.8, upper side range 2.74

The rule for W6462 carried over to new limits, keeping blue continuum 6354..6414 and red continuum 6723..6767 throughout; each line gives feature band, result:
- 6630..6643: 0.43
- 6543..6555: -0.06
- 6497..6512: 0.05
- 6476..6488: -0.03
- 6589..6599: -0.01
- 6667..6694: 0.04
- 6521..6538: -0.14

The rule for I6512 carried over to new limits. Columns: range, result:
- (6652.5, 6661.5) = 2.65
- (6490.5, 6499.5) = 2.52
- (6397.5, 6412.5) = 2.75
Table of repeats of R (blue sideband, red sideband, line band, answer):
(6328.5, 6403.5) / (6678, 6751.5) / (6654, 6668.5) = 0.03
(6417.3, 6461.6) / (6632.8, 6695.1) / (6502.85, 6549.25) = -0.13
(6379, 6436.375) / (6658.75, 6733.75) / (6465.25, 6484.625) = 0.05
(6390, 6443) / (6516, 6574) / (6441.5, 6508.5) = 0.06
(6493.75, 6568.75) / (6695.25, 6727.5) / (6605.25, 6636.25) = 0.05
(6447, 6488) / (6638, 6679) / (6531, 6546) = -0.22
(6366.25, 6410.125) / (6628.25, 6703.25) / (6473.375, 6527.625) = -0.04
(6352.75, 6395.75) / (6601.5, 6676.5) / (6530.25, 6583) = -0.14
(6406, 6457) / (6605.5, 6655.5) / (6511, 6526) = -0.09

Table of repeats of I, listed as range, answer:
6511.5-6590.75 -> 2.84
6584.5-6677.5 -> 2.47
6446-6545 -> 2.76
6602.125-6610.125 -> 2.7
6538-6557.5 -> 2.9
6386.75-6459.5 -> 2.75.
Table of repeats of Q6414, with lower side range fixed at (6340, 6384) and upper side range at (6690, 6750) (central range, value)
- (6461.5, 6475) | 0.6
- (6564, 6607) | 0.2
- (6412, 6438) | -1.0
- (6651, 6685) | 1.4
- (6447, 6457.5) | -0.3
